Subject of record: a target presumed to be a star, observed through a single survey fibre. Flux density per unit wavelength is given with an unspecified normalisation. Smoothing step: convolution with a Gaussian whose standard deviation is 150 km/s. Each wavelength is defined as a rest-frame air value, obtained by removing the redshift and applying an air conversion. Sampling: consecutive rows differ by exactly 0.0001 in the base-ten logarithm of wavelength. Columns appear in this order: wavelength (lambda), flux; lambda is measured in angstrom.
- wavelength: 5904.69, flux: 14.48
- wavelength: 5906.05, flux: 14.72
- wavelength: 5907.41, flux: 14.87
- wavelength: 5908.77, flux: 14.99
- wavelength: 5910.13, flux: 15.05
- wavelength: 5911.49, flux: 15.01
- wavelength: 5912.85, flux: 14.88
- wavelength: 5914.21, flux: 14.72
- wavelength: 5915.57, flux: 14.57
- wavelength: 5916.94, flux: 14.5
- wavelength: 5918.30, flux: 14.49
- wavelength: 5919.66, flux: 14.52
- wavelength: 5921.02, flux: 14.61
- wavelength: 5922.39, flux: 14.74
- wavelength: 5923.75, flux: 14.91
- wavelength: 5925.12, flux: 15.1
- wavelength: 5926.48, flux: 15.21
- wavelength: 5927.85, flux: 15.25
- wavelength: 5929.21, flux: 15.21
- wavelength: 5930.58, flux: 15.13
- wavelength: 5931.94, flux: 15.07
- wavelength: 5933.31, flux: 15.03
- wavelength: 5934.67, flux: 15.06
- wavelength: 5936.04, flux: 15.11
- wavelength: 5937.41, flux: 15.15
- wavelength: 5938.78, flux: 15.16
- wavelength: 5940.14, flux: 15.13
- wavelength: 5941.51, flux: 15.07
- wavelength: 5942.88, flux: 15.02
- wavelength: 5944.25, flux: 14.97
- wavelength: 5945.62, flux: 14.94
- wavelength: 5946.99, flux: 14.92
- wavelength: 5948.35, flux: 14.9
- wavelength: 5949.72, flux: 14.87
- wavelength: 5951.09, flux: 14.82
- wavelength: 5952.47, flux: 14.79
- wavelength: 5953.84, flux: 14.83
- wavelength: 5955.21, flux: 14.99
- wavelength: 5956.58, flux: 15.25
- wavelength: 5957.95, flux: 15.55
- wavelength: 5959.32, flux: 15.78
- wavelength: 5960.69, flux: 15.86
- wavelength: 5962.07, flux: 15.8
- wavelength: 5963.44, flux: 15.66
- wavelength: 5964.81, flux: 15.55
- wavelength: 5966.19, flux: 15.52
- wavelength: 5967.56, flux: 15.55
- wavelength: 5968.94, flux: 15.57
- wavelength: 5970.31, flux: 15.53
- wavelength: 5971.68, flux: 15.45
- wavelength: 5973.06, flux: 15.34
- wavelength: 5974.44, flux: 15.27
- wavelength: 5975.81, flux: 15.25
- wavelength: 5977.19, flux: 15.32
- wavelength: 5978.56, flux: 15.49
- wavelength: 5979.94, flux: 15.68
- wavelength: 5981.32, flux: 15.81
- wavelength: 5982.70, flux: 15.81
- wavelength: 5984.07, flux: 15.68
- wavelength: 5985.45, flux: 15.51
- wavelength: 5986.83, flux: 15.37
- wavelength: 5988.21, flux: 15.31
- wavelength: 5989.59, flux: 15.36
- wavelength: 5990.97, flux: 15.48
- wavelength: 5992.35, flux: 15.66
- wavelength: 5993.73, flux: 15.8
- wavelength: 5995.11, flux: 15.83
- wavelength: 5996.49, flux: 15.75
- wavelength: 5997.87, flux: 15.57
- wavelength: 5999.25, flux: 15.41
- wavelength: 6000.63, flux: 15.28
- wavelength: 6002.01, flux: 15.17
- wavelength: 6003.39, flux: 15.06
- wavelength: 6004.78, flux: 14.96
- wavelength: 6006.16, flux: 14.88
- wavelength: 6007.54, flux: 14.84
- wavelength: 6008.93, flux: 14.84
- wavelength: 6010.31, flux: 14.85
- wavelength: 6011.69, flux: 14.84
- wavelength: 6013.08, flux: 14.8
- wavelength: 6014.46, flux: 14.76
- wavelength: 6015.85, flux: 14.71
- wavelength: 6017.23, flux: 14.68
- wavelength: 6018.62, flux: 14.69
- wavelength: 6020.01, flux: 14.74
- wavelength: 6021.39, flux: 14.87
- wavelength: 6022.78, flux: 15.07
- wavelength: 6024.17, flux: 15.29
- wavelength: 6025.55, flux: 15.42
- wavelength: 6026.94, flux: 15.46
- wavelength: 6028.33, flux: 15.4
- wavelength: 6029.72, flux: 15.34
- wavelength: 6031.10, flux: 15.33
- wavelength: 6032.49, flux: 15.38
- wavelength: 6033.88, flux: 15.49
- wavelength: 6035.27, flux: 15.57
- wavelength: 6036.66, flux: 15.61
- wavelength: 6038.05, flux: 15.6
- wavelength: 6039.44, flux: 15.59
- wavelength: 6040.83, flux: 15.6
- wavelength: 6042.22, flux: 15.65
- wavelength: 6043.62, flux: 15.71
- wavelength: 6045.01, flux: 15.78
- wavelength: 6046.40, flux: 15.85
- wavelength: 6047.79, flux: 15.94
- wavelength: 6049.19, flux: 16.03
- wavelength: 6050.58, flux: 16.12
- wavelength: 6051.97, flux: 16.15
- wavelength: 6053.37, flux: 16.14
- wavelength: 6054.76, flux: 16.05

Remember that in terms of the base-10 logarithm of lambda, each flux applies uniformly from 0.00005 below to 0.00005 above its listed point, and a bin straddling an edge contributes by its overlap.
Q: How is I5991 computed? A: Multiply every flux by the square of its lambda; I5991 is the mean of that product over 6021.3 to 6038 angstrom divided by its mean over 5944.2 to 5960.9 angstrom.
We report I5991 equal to 1.0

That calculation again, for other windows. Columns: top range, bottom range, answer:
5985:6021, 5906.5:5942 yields 1.04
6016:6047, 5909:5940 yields 1.07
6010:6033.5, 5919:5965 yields 1.02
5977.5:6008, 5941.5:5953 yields 1.05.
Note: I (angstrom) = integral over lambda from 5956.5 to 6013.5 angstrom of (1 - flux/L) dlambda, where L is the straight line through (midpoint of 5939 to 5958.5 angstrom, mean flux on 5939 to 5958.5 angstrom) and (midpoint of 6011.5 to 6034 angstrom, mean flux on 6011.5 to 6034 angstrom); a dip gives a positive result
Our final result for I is -1.4 angstrom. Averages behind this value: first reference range 15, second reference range 15.1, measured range 15.4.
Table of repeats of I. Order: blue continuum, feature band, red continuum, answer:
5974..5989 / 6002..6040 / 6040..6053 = 1.5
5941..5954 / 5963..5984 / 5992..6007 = -0.5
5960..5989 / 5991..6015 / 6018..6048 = 0.4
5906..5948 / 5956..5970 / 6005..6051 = -0.5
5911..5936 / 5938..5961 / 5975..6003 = 0.1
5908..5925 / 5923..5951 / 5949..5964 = -0.1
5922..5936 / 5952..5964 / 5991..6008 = -0.2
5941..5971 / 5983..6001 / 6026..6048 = -0.2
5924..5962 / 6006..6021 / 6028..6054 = 0.7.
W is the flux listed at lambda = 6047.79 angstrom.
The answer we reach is 15.94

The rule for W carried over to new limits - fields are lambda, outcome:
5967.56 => 15.55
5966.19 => 15.52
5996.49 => 15.75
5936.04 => 15.11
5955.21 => 14.99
